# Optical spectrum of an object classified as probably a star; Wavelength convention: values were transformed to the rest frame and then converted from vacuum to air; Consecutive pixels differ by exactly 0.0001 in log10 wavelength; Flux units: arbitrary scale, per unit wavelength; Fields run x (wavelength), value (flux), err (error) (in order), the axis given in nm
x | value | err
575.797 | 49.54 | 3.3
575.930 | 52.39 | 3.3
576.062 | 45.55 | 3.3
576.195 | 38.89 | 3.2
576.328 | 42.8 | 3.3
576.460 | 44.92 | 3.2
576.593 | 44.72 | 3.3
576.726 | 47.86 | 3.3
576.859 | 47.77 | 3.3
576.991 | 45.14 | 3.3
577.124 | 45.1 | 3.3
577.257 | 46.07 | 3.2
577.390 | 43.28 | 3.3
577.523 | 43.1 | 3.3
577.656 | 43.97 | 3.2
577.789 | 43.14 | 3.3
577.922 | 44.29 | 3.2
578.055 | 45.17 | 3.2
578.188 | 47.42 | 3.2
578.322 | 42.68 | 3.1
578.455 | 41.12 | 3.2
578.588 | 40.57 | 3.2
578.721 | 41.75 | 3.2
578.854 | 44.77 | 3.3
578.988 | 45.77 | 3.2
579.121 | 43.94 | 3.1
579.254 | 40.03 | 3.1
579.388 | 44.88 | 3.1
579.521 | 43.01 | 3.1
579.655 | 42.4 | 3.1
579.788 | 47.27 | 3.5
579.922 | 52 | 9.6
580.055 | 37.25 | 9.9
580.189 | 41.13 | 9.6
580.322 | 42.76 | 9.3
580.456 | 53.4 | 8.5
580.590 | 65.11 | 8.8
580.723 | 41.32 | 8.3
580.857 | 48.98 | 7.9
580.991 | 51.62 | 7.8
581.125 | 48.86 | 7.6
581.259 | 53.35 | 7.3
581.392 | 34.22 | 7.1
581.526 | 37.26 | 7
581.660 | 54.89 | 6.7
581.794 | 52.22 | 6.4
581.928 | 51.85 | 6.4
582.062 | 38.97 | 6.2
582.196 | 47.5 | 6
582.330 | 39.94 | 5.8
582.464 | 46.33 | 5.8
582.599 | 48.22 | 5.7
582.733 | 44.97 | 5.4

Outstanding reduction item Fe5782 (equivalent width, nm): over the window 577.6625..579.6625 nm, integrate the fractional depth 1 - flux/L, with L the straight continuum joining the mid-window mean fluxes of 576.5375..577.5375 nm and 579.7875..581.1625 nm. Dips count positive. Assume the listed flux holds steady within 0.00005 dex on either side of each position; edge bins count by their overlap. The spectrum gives 0.14 nm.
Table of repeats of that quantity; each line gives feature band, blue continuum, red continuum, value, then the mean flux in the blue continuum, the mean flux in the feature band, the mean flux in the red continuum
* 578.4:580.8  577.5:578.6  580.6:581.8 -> 0.03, 43.6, 45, 47.6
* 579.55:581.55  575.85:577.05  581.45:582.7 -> -0.02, 45.6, 46.6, 46.2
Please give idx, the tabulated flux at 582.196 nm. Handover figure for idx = 47.5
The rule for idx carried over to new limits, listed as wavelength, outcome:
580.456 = 53.4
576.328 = 42.8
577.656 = 43.97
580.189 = 41.13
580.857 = 48.98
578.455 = 41.12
